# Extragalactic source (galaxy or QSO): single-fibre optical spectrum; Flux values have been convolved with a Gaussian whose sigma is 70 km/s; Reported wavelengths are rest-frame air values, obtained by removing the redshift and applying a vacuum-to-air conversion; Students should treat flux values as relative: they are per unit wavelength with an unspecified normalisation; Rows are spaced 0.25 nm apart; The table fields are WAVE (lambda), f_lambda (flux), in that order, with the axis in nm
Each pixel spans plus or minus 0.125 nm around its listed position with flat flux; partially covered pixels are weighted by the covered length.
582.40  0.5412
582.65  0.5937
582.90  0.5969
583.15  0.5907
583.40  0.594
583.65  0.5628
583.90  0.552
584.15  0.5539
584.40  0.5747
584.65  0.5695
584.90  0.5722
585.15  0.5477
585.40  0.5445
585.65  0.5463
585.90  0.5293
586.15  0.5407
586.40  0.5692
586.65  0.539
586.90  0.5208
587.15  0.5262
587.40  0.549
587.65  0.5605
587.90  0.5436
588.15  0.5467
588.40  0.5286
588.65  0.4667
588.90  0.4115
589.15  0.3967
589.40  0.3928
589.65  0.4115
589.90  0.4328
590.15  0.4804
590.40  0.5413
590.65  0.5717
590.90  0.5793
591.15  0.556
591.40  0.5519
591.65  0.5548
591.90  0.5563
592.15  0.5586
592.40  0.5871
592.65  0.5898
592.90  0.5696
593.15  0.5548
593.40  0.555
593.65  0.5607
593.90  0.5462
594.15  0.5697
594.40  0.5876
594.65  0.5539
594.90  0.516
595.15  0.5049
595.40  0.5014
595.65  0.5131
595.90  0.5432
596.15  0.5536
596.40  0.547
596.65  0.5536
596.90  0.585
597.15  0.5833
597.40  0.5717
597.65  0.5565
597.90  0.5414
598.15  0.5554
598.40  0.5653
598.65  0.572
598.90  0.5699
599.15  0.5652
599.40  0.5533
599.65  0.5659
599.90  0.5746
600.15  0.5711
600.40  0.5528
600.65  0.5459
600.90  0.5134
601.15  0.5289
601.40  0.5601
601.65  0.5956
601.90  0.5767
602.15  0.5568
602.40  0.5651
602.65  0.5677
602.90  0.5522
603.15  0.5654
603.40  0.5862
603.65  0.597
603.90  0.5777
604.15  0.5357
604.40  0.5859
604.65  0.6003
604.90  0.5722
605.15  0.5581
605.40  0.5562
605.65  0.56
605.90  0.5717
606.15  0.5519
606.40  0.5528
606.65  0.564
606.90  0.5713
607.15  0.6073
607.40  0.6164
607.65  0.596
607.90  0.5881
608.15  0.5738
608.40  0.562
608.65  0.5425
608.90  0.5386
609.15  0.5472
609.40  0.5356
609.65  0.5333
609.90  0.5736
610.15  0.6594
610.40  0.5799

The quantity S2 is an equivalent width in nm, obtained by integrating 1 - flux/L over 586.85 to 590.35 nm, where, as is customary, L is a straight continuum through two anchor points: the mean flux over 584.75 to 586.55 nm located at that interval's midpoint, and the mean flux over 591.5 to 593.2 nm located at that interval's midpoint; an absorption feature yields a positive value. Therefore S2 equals 0.463 nm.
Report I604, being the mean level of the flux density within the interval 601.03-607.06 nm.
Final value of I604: 0.567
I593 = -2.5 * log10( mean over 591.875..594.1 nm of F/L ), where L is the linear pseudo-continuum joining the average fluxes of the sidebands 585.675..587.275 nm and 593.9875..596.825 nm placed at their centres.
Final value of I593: -0.05 mag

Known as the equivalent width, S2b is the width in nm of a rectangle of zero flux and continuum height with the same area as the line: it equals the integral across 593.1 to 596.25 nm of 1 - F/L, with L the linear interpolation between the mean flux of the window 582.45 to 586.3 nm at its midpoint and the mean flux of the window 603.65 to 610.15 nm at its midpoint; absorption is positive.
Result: 0.132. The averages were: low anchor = 0.564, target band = 0.543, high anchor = 0.569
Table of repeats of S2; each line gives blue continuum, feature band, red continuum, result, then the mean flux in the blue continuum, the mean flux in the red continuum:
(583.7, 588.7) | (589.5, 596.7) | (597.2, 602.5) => 0.158 nm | 0.545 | 0.56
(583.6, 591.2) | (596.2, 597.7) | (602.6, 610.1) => -0.055 nm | 0.522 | 0.569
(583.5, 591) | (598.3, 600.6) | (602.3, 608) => -0.031 nm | 0.522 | 0.574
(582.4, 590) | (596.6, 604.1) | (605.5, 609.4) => -0.117 nm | 0.529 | 0.568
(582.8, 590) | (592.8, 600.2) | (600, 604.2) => -0.076 nm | 0.527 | 0.562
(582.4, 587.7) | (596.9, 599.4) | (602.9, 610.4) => 0.006 nm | 0.558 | 0.572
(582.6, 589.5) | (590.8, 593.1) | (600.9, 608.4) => -0.081 nm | 0.536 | 0.571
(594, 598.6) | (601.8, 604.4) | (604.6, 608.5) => -0.010 nm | 0.55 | 0.575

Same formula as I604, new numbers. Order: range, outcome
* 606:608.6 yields 0.577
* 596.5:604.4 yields 0.564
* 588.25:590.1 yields 0.438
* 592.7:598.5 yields 0.552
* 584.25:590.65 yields 0.515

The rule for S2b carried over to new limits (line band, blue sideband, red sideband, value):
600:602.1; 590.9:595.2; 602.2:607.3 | 0.039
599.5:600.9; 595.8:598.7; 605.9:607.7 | 0.021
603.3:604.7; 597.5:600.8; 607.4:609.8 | -0.047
